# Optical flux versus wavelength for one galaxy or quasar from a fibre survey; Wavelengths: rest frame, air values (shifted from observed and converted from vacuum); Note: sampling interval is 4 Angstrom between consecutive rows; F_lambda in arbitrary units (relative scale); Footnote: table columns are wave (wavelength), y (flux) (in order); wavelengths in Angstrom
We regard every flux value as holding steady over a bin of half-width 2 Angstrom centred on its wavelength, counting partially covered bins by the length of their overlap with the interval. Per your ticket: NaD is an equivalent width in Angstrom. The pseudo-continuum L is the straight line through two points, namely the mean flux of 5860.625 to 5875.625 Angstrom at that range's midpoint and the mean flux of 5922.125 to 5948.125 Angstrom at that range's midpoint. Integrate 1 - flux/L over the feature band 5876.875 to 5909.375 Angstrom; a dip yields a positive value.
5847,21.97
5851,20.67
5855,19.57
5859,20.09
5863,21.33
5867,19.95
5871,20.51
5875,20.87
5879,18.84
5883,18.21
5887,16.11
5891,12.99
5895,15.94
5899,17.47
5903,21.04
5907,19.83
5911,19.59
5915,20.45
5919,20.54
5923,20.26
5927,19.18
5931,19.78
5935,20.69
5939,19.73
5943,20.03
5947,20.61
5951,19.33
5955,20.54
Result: 4.47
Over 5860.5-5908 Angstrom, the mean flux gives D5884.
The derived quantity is 18.6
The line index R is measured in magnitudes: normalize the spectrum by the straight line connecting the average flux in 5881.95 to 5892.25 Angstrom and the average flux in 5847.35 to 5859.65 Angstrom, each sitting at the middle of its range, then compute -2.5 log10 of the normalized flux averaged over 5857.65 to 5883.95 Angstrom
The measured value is -0.12 mag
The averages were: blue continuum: 20.4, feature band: 20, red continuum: 15.7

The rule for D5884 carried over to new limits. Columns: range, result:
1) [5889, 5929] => 18.7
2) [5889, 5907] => 17.2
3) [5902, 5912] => 20.1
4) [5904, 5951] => 20.1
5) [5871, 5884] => 19.6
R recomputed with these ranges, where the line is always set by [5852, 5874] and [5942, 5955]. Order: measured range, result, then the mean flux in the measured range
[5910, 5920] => 0.00 mag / 20.2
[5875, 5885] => 0.07 mag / 19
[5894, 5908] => 0.09 mag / 18.7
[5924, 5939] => 0.01 mag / 19.9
